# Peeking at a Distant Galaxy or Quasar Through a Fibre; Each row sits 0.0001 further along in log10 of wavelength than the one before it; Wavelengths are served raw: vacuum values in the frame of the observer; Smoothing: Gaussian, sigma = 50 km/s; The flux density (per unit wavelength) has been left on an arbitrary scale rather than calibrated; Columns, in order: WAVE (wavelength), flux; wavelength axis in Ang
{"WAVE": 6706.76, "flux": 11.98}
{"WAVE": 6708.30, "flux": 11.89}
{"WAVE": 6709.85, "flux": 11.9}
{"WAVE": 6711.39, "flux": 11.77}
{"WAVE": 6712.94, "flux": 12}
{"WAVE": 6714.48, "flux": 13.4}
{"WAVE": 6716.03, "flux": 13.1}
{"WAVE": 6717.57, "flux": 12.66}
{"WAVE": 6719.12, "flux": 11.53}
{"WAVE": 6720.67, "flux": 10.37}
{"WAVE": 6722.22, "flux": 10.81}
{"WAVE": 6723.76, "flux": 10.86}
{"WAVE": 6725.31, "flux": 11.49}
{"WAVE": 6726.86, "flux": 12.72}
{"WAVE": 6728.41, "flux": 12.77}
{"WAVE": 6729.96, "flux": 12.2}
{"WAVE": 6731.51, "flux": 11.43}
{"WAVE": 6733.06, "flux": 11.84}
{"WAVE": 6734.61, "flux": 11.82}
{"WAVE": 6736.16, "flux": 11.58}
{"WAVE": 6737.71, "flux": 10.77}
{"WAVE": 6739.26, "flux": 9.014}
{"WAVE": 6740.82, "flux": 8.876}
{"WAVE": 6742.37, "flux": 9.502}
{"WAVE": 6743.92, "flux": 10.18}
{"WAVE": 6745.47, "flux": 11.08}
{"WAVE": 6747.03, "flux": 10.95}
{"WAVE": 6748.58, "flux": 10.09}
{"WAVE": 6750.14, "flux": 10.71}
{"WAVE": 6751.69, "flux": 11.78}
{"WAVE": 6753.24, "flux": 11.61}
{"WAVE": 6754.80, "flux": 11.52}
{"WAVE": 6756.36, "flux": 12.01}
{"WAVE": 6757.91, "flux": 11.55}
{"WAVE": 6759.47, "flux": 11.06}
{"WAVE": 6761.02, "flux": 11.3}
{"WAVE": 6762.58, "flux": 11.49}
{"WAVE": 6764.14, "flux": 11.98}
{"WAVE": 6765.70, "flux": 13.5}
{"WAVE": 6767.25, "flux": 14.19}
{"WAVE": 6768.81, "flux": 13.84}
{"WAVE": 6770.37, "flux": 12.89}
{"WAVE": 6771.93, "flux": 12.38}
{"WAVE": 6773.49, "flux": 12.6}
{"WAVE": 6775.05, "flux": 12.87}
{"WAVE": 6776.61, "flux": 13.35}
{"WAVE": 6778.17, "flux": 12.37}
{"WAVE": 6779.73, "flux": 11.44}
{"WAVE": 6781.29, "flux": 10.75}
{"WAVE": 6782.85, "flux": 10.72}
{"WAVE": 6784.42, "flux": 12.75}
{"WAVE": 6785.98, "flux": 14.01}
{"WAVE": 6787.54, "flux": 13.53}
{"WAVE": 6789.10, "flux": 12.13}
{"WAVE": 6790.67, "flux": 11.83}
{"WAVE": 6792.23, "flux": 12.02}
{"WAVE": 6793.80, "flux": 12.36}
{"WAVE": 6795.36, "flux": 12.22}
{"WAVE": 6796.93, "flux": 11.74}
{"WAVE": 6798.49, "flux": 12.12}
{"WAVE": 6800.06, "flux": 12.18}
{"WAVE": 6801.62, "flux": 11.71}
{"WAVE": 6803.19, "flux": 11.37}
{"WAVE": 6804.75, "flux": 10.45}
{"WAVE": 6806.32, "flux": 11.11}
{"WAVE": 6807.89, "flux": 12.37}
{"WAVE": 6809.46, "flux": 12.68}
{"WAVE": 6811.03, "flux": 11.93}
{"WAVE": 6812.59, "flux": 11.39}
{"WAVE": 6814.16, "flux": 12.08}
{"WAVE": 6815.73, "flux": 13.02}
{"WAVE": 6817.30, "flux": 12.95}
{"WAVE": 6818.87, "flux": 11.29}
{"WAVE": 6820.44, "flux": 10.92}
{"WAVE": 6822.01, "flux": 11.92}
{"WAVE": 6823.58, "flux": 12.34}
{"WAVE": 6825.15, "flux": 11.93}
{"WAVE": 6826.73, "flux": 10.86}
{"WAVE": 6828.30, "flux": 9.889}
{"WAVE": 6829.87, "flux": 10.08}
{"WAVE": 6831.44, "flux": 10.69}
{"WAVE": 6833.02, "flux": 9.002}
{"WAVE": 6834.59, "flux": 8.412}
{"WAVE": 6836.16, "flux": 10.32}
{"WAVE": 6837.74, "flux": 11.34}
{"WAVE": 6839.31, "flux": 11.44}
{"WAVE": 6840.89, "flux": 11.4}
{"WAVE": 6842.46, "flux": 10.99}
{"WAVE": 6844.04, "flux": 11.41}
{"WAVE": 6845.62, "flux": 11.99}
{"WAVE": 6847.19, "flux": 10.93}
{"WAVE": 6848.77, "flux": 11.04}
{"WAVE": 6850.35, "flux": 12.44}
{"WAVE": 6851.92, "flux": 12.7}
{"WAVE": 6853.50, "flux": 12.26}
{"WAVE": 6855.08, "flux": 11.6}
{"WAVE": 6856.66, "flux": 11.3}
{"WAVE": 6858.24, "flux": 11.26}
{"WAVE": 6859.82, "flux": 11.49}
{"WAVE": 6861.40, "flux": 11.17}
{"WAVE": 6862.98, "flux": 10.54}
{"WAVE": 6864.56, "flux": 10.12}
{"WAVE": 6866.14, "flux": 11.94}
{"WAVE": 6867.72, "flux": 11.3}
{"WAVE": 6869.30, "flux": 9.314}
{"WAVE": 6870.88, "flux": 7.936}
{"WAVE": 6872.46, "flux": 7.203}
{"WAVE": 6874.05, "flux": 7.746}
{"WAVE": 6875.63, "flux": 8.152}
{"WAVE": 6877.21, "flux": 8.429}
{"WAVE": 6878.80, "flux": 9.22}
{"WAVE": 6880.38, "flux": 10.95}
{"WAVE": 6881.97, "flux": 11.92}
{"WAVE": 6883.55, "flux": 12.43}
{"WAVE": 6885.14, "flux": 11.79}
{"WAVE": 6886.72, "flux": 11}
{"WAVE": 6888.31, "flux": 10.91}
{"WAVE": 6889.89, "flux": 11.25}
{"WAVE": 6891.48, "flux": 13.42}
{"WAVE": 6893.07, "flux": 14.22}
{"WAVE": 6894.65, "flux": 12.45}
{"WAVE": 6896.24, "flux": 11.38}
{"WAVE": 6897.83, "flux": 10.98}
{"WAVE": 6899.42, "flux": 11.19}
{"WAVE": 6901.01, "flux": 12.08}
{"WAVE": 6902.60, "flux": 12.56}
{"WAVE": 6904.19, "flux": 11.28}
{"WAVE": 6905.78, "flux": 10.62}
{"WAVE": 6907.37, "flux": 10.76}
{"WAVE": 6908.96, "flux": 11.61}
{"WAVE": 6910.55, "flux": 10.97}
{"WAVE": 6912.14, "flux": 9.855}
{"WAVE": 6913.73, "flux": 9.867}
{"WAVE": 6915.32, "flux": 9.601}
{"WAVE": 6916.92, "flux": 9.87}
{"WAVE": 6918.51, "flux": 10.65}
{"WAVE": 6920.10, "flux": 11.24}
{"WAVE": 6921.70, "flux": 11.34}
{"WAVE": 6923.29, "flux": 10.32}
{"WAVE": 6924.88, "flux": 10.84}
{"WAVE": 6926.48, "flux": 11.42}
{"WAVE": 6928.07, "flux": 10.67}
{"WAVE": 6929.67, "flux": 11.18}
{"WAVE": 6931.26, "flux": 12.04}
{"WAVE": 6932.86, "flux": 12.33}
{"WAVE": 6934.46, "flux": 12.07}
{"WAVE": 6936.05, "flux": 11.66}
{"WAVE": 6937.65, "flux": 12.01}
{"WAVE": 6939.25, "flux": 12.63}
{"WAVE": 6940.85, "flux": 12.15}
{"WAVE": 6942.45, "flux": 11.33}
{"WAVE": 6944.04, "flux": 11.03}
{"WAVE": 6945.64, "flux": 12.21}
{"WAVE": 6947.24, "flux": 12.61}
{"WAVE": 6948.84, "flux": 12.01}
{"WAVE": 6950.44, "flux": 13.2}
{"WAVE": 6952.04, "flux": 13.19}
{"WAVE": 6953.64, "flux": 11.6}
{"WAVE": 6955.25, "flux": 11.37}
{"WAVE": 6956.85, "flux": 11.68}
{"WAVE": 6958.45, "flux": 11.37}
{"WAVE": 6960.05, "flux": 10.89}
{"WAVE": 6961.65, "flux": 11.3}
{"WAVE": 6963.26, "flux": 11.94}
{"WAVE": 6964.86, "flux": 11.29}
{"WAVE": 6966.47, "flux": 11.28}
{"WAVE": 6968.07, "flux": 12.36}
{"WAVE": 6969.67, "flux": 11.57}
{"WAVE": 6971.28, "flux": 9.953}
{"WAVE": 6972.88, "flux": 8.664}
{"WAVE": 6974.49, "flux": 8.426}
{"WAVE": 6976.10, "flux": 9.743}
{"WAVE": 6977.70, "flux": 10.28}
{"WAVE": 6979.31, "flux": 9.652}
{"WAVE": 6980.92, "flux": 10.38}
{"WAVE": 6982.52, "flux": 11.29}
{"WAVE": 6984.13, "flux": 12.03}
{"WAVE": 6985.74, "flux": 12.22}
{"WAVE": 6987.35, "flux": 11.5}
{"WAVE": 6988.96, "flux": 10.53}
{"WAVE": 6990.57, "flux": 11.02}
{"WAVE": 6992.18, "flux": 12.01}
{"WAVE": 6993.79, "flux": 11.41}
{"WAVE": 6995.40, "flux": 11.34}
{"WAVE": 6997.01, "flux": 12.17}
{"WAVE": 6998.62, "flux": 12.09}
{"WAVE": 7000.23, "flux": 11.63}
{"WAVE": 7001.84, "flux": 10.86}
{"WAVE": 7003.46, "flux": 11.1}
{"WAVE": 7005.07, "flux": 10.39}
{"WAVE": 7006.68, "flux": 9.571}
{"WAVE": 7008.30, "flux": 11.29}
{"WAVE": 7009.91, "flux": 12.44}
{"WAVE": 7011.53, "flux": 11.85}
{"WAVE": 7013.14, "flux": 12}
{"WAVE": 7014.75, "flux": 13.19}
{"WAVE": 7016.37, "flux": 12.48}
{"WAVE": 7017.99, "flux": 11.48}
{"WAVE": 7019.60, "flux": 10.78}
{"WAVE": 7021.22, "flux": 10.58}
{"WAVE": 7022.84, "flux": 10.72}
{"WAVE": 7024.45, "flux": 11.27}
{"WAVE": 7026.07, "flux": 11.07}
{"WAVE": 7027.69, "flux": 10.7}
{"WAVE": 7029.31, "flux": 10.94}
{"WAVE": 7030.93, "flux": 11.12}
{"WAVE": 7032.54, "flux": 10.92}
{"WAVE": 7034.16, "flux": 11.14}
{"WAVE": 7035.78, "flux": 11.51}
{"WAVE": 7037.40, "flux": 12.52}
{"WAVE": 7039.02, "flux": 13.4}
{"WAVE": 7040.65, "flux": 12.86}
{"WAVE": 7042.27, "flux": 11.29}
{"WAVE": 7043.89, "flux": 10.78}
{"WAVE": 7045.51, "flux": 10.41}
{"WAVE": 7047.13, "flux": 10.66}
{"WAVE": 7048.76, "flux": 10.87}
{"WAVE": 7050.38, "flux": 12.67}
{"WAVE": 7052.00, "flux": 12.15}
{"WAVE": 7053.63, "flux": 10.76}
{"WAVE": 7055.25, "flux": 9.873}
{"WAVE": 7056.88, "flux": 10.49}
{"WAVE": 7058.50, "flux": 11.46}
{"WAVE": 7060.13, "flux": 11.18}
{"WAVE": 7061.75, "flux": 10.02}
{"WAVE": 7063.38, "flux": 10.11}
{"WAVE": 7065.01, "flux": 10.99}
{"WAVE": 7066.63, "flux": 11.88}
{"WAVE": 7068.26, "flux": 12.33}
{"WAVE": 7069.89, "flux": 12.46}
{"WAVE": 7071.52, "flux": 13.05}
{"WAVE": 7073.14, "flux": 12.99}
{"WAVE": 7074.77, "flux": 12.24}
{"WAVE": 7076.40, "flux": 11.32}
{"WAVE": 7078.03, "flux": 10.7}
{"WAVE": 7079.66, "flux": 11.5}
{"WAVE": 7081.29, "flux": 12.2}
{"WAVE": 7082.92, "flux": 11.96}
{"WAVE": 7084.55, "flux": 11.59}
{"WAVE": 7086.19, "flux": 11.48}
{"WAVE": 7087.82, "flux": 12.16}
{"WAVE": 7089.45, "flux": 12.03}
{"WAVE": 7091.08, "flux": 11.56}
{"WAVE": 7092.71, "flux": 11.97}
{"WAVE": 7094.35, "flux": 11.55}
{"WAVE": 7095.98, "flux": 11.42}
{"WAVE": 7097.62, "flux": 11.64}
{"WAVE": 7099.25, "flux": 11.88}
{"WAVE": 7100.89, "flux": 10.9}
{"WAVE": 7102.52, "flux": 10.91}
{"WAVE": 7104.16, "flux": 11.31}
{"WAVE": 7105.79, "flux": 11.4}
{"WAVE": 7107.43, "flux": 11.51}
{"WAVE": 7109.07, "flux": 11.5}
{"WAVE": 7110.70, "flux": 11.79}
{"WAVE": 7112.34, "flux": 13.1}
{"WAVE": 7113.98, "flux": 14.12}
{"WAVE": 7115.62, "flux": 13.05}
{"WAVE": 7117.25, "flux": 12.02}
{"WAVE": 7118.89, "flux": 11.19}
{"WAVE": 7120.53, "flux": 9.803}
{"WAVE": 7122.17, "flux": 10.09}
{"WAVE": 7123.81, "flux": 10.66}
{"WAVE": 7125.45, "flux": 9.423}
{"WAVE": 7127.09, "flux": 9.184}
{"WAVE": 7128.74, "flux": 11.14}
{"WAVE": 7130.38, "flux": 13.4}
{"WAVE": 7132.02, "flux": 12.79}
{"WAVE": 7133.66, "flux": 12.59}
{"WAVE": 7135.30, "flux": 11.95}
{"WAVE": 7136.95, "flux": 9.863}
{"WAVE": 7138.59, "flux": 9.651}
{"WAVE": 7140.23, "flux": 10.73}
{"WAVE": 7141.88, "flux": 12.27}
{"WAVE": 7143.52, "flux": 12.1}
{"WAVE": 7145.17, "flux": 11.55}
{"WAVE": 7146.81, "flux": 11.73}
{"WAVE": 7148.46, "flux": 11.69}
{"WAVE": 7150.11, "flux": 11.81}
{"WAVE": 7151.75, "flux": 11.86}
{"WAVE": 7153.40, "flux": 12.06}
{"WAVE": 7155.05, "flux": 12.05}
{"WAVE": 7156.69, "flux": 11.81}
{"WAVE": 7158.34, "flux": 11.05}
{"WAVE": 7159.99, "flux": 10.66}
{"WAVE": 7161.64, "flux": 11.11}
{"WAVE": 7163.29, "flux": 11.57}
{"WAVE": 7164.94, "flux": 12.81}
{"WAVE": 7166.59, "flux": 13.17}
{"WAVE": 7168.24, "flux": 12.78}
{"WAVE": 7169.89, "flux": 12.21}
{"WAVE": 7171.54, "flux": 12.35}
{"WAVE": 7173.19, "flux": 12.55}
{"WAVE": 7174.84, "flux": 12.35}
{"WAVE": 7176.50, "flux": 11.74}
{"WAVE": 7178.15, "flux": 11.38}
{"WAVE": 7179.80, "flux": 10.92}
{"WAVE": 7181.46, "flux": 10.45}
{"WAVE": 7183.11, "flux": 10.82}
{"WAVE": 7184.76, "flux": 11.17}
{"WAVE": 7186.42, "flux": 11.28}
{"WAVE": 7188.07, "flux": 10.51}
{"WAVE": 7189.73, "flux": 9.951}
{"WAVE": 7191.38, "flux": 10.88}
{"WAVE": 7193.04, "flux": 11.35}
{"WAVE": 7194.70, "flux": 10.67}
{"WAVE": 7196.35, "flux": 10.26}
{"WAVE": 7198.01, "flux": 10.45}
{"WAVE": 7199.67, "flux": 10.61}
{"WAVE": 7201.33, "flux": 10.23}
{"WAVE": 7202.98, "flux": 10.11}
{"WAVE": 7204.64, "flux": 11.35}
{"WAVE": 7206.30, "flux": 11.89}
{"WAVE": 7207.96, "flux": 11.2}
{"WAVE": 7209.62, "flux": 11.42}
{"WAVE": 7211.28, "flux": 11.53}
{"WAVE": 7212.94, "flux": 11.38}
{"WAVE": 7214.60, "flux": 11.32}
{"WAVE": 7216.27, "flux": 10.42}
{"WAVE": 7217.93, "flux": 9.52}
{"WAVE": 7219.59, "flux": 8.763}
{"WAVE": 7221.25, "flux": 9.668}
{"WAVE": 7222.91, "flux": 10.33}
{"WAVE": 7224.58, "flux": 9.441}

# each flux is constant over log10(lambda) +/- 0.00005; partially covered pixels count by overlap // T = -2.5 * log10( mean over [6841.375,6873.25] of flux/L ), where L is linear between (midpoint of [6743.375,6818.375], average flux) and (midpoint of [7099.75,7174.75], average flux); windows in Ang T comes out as 0.09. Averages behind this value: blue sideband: 12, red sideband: 11.6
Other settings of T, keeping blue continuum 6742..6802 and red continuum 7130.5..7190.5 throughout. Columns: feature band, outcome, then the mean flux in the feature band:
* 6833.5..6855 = 0.06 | 11.3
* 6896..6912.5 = 0.06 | 11.2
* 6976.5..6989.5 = 0.08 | 11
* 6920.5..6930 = 0.08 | 11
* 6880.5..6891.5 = 0.02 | 11.7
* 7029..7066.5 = 0.05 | 11.2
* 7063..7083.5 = -0.02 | 11.9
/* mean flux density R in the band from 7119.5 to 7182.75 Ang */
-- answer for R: 11.5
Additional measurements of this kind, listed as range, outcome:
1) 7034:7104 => 11.6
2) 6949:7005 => 11.2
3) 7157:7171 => 11.9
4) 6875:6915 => 11.2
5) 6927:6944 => 11.8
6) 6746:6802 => 12.1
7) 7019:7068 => 11.2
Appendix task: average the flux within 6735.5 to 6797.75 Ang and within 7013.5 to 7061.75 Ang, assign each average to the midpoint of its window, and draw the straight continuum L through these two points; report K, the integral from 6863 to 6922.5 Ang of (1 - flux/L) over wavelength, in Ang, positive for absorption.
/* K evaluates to 4.2 Ang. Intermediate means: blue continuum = 11.8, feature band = 10.7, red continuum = 11.3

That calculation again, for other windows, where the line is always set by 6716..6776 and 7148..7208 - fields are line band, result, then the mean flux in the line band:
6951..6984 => 1.5 Ang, 10.9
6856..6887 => 3.5 Ang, 10.2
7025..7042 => -0.2 Ang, 11.6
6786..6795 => -0.7 Ang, 12.5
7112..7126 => -0.1 Ang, 11.5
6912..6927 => 1.3 Ang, 10.5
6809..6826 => -0.7 Ang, 12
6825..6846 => 1.7 Ang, 10.6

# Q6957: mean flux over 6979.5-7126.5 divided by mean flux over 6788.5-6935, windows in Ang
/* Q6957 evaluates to 1.03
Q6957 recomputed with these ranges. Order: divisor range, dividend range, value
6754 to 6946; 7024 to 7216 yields 1.00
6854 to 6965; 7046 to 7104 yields 1.03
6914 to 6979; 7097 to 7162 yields 1.02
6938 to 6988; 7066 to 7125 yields 1.04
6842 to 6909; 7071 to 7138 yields 1.05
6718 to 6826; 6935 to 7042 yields 0.97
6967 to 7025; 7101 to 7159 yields 1.04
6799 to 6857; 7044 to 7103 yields 1.01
